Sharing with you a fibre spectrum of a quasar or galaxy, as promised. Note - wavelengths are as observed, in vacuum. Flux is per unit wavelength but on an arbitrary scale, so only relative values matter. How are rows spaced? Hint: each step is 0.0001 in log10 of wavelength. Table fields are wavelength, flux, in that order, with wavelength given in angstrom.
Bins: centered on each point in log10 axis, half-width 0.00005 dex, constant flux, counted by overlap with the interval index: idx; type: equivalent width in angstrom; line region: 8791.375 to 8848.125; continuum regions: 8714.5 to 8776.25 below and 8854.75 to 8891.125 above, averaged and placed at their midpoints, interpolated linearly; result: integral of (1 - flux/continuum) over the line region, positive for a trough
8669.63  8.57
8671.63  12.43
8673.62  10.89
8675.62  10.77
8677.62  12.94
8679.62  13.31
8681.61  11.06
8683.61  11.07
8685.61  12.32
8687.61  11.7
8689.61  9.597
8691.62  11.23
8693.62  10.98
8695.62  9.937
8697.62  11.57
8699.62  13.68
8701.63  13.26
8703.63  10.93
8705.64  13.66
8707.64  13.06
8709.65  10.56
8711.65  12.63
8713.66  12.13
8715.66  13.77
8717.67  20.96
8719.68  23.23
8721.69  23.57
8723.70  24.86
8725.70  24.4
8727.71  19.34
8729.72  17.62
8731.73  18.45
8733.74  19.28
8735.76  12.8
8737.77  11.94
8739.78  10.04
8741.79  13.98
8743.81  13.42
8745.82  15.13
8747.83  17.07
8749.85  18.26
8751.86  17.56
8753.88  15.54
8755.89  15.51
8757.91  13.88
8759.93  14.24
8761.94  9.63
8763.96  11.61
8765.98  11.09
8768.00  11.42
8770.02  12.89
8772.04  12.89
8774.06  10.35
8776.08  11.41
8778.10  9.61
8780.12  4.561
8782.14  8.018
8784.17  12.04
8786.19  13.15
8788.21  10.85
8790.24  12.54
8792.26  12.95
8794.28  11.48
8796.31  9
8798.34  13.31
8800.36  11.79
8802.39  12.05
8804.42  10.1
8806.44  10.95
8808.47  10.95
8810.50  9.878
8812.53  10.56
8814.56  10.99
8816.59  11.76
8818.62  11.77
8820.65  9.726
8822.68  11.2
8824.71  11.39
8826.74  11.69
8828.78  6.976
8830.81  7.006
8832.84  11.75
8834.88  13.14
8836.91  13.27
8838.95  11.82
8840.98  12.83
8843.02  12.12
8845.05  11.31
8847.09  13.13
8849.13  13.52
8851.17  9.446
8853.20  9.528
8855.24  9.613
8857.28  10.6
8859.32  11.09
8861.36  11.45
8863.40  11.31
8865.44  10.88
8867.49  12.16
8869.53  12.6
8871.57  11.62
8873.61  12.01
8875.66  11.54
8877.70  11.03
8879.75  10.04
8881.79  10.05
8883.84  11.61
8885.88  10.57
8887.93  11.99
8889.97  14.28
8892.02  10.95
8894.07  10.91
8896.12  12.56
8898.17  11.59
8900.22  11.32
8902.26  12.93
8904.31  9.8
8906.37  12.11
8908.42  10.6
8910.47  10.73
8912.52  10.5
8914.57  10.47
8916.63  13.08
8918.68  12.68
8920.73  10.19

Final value 8.3 angstrom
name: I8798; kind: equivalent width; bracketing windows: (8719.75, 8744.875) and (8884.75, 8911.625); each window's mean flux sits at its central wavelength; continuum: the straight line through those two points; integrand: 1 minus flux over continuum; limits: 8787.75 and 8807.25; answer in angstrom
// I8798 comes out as 4.8 angstrom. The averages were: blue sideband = 17.7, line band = 11.5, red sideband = 11.6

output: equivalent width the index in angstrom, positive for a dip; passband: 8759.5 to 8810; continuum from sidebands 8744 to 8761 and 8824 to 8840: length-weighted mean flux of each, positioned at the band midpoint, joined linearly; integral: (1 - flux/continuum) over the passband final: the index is 9.6 angstrom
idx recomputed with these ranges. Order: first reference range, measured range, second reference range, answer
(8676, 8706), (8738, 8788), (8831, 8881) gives -4.1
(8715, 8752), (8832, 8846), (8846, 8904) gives 0.7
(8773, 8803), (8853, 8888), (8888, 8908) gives 1.4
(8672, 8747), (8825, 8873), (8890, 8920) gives 4.1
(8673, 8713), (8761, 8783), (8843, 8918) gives 2.4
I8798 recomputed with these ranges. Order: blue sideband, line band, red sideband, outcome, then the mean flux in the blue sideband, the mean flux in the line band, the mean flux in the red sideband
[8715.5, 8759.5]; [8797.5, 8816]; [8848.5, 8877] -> 3.69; 17.3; 11.2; 11.2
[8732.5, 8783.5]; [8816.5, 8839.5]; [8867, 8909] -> 2.37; 12.9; 10.9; 11.5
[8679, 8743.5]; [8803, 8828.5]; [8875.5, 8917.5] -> 3.89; 14.6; 10.8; 11.4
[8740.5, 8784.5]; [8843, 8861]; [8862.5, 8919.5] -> 1.15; 12.7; 11.1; 11.5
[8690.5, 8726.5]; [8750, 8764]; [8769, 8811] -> -1.87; 15.2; 14.4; 11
